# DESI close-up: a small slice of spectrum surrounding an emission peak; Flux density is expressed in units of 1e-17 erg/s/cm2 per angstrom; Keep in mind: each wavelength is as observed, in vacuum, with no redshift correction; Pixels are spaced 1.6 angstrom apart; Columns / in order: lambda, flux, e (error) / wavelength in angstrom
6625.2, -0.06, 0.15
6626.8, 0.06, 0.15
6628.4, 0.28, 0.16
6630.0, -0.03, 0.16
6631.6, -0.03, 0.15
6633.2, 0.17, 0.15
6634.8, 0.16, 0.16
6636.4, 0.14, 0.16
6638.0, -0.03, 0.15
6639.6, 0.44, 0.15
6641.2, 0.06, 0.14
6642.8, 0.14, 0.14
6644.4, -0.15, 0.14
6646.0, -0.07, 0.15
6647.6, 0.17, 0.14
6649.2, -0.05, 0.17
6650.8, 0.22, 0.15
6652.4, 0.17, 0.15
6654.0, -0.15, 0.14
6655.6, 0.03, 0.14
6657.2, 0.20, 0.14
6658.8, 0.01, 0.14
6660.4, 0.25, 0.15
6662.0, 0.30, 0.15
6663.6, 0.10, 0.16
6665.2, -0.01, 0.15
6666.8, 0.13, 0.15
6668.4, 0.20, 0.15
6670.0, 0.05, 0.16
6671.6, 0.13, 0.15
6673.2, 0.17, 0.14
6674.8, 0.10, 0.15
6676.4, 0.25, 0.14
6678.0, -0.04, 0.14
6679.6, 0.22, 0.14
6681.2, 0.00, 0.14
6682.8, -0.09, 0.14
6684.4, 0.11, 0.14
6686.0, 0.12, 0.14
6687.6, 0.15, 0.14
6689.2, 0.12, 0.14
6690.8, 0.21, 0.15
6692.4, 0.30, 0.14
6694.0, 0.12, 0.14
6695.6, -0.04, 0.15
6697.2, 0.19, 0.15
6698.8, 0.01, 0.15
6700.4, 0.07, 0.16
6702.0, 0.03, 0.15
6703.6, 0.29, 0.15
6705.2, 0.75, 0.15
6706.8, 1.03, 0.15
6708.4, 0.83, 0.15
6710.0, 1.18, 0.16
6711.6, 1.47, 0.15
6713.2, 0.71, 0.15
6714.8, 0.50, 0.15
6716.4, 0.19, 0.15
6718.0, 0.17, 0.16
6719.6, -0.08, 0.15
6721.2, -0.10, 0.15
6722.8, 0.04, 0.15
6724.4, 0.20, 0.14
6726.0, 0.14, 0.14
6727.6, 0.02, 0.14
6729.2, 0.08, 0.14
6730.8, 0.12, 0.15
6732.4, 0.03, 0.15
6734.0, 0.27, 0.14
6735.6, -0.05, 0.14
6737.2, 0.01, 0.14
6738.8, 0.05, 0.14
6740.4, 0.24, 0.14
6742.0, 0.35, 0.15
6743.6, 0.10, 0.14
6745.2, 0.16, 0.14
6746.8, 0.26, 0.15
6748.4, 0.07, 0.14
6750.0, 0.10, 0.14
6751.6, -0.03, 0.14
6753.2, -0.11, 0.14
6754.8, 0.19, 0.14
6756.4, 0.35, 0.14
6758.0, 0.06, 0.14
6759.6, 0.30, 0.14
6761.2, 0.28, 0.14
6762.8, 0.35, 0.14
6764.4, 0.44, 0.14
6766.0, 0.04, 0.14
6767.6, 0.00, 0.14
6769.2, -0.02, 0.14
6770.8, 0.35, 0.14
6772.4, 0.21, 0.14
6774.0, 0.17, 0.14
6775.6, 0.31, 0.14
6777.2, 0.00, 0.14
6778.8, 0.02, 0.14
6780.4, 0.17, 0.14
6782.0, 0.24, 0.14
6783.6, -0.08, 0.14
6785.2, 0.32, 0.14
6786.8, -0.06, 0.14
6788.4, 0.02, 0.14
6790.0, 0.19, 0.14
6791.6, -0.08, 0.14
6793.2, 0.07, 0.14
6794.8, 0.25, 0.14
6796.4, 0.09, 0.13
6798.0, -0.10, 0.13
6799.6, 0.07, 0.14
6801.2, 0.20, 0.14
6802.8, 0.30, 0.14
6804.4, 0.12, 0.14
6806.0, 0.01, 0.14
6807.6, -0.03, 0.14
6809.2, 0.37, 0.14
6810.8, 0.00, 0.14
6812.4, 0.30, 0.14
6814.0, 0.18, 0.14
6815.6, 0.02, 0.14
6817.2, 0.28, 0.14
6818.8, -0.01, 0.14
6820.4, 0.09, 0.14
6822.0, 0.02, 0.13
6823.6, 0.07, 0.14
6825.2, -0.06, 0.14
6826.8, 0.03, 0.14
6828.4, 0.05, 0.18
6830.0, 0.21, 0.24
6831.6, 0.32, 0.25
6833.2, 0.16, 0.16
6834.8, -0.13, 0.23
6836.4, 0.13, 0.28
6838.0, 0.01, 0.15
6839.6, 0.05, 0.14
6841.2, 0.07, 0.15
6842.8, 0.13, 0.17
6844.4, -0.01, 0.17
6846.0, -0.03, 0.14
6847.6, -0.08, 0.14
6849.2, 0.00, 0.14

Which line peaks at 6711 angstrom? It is [O II]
